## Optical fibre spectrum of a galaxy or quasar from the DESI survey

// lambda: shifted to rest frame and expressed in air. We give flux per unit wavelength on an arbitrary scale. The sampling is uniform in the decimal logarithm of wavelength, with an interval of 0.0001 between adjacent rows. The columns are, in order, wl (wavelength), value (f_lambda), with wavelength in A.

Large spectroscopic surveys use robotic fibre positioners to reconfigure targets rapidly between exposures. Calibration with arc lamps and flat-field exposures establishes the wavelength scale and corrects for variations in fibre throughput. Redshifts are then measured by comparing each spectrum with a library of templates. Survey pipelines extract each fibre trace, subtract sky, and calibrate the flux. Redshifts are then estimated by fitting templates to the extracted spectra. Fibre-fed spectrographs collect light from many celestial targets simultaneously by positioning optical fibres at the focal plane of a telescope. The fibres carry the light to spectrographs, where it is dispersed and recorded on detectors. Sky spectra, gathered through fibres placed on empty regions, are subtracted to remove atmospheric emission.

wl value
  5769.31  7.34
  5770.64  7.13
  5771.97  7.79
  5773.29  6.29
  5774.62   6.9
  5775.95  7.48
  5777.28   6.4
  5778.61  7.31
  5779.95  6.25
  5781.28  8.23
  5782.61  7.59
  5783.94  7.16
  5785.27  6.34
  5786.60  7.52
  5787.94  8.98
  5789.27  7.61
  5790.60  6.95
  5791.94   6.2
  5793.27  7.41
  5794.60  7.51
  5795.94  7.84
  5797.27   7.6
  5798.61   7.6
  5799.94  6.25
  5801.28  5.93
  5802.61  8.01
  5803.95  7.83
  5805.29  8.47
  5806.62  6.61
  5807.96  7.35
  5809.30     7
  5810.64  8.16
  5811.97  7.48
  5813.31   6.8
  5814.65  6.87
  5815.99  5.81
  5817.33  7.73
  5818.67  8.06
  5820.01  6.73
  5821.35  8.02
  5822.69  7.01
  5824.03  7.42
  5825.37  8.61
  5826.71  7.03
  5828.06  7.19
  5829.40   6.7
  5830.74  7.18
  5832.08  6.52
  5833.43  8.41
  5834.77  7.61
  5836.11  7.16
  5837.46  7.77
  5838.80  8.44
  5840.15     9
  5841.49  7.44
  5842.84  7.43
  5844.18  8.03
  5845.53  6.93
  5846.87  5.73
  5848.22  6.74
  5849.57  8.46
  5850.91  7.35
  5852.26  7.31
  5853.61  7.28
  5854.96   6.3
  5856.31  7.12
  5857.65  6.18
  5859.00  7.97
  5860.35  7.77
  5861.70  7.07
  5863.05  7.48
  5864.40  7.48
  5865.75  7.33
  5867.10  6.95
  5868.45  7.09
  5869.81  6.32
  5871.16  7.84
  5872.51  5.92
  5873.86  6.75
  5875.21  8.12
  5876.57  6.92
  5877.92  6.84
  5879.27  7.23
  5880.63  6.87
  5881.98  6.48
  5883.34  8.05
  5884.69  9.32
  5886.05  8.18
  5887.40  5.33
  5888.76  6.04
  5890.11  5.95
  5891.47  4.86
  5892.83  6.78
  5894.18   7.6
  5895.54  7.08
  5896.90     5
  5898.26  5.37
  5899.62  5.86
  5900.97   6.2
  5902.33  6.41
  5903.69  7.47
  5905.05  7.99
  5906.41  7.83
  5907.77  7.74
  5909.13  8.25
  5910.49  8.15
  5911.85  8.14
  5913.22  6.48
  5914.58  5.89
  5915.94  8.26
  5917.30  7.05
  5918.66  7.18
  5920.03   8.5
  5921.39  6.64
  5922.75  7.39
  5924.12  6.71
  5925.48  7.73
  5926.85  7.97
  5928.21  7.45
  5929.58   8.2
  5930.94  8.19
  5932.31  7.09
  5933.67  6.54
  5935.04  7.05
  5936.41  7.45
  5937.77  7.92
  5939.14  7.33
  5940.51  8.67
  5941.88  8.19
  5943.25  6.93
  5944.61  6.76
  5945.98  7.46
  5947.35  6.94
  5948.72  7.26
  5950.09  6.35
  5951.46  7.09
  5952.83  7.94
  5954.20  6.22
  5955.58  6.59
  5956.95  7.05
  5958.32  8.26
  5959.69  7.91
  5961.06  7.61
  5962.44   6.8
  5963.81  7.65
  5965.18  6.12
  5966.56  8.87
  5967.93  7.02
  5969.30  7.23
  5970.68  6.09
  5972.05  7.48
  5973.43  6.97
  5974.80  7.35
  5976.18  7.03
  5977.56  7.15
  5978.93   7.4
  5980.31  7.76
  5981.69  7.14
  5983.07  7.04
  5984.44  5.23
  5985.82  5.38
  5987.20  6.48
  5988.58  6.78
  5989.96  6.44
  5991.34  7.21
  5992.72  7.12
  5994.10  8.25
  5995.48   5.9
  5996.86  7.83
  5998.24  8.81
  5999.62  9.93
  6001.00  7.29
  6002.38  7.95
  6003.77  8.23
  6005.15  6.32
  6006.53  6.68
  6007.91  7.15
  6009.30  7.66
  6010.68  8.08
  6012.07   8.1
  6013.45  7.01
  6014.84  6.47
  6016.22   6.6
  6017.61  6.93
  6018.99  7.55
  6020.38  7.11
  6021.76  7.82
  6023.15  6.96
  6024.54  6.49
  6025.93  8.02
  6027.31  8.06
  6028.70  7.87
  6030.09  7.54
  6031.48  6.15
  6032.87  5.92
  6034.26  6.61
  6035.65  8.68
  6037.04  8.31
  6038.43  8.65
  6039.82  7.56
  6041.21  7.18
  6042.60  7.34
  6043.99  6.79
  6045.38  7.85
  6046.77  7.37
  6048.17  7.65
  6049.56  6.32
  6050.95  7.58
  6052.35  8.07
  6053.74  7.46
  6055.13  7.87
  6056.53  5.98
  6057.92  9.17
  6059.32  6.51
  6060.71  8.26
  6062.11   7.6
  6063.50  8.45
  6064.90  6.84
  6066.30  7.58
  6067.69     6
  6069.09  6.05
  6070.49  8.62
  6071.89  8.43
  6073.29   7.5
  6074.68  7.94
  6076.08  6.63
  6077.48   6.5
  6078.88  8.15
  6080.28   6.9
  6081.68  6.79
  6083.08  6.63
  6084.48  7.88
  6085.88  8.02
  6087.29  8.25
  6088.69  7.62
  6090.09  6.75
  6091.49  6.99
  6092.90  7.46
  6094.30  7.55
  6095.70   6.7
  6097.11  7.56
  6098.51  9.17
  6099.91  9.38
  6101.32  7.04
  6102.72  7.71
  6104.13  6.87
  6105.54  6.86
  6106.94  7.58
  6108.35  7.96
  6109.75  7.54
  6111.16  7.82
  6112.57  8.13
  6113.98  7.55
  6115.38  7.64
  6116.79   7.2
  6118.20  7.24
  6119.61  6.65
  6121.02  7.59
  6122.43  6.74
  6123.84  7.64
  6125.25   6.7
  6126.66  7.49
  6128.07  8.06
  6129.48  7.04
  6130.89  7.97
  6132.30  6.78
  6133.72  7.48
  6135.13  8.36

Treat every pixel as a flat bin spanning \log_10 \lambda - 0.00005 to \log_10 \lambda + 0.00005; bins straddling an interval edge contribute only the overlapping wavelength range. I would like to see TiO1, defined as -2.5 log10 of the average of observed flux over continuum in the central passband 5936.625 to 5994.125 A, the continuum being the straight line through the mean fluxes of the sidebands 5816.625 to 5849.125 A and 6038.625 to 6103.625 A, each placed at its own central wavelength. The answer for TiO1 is 0.05 mag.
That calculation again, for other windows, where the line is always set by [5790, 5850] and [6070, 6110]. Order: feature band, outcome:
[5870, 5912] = 0.066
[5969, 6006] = 0.044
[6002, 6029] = 0.023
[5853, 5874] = 0.048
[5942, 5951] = 0.061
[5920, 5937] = 0.002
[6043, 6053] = 0.021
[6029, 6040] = 0.010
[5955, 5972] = 0.025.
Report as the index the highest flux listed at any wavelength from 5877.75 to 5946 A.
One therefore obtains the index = 9.32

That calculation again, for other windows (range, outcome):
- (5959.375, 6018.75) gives 9.93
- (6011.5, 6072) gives 9.17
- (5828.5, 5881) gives 9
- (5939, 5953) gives 8.67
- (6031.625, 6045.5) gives 8.68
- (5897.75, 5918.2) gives 8.26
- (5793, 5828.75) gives 8.61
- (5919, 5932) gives 8.5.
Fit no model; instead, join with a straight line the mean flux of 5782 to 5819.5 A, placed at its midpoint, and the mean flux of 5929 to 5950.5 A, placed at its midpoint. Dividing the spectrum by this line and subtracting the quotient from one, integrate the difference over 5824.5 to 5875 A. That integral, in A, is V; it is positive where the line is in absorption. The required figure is 0.3 A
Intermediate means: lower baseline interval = 7.31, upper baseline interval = 7.41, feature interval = 7.3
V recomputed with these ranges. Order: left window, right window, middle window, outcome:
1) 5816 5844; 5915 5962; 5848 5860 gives 0.5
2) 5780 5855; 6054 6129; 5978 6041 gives 1.2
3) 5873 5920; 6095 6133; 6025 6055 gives -0.6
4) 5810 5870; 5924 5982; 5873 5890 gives 0.5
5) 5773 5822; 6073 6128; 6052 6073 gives -0.3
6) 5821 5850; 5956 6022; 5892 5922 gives 1.2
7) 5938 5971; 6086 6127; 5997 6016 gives -0.7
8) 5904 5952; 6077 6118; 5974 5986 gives 0.9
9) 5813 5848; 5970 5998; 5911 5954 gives -1.8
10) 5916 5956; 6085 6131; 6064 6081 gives 0.5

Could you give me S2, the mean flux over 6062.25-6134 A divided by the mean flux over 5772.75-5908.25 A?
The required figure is 1.04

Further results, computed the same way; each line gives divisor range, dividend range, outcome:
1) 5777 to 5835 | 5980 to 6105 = 1.01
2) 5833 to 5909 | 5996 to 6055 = 1.05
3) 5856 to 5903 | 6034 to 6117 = 1.10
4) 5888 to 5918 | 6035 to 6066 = 1.11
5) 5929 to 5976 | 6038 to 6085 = 1.01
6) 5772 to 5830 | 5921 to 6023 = 1.00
